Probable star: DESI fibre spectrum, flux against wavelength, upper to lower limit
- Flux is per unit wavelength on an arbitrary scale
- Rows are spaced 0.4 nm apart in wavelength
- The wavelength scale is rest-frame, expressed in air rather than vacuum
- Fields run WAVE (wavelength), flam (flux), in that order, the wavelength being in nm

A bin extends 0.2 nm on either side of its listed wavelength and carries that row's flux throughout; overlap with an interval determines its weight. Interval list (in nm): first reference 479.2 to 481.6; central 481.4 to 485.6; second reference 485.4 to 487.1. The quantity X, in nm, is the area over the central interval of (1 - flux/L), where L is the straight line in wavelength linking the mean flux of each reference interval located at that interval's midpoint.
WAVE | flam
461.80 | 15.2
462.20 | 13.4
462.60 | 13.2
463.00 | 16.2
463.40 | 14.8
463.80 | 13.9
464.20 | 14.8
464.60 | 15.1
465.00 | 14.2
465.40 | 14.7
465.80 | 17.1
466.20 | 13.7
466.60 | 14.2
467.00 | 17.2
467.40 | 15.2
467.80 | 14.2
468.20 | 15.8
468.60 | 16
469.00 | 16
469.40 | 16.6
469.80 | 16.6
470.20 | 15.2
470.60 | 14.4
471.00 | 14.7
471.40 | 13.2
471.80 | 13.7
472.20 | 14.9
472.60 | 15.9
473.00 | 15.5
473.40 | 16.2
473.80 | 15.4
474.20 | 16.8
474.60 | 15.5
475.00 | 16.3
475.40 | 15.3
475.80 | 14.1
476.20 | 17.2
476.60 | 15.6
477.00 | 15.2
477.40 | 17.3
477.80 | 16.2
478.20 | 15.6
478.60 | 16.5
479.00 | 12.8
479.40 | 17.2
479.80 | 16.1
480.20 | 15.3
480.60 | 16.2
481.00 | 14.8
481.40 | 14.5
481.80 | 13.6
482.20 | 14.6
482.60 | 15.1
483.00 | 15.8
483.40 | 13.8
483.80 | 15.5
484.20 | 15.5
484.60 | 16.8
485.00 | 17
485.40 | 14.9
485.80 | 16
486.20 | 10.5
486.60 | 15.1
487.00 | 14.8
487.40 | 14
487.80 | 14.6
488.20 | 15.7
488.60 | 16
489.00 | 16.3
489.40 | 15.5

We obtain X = -0.10 nm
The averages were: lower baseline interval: 15.7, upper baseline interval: 14.2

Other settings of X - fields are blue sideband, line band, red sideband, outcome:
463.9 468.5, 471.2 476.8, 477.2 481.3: 0.04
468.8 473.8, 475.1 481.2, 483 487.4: -0.24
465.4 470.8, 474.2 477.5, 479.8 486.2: -0.11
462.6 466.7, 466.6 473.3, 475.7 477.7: 0.01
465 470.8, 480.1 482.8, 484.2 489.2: 0.07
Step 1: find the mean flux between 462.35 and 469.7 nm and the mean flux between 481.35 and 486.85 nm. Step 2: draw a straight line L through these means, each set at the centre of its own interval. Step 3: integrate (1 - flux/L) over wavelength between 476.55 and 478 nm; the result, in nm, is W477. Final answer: -0.11 nm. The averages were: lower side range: 15.2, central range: 16.1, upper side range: 14.9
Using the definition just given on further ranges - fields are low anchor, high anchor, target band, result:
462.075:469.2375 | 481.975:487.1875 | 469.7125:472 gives 0.07 nm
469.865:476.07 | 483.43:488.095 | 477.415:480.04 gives -0.13 nm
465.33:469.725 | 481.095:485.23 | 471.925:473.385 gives 0.00 nm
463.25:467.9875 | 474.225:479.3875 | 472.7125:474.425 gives -0.05 nm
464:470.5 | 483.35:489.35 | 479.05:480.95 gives -0.07 nm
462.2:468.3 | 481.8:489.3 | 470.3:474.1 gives 0.00 nm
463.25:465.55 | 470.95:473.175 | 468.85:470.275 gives -0.15 nm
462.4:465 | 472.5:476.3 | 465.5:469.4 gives -0.13 nm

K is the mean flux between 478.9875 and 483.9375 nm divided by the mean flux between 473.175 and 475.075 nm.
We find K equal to 0.94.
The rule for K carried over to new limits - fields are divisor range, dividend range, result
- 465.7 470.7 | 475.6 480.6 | 1.01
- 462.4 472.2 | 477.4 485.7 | 1.03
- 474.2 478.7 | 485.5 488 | 0.89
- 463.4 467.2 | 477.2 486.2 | 1.03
